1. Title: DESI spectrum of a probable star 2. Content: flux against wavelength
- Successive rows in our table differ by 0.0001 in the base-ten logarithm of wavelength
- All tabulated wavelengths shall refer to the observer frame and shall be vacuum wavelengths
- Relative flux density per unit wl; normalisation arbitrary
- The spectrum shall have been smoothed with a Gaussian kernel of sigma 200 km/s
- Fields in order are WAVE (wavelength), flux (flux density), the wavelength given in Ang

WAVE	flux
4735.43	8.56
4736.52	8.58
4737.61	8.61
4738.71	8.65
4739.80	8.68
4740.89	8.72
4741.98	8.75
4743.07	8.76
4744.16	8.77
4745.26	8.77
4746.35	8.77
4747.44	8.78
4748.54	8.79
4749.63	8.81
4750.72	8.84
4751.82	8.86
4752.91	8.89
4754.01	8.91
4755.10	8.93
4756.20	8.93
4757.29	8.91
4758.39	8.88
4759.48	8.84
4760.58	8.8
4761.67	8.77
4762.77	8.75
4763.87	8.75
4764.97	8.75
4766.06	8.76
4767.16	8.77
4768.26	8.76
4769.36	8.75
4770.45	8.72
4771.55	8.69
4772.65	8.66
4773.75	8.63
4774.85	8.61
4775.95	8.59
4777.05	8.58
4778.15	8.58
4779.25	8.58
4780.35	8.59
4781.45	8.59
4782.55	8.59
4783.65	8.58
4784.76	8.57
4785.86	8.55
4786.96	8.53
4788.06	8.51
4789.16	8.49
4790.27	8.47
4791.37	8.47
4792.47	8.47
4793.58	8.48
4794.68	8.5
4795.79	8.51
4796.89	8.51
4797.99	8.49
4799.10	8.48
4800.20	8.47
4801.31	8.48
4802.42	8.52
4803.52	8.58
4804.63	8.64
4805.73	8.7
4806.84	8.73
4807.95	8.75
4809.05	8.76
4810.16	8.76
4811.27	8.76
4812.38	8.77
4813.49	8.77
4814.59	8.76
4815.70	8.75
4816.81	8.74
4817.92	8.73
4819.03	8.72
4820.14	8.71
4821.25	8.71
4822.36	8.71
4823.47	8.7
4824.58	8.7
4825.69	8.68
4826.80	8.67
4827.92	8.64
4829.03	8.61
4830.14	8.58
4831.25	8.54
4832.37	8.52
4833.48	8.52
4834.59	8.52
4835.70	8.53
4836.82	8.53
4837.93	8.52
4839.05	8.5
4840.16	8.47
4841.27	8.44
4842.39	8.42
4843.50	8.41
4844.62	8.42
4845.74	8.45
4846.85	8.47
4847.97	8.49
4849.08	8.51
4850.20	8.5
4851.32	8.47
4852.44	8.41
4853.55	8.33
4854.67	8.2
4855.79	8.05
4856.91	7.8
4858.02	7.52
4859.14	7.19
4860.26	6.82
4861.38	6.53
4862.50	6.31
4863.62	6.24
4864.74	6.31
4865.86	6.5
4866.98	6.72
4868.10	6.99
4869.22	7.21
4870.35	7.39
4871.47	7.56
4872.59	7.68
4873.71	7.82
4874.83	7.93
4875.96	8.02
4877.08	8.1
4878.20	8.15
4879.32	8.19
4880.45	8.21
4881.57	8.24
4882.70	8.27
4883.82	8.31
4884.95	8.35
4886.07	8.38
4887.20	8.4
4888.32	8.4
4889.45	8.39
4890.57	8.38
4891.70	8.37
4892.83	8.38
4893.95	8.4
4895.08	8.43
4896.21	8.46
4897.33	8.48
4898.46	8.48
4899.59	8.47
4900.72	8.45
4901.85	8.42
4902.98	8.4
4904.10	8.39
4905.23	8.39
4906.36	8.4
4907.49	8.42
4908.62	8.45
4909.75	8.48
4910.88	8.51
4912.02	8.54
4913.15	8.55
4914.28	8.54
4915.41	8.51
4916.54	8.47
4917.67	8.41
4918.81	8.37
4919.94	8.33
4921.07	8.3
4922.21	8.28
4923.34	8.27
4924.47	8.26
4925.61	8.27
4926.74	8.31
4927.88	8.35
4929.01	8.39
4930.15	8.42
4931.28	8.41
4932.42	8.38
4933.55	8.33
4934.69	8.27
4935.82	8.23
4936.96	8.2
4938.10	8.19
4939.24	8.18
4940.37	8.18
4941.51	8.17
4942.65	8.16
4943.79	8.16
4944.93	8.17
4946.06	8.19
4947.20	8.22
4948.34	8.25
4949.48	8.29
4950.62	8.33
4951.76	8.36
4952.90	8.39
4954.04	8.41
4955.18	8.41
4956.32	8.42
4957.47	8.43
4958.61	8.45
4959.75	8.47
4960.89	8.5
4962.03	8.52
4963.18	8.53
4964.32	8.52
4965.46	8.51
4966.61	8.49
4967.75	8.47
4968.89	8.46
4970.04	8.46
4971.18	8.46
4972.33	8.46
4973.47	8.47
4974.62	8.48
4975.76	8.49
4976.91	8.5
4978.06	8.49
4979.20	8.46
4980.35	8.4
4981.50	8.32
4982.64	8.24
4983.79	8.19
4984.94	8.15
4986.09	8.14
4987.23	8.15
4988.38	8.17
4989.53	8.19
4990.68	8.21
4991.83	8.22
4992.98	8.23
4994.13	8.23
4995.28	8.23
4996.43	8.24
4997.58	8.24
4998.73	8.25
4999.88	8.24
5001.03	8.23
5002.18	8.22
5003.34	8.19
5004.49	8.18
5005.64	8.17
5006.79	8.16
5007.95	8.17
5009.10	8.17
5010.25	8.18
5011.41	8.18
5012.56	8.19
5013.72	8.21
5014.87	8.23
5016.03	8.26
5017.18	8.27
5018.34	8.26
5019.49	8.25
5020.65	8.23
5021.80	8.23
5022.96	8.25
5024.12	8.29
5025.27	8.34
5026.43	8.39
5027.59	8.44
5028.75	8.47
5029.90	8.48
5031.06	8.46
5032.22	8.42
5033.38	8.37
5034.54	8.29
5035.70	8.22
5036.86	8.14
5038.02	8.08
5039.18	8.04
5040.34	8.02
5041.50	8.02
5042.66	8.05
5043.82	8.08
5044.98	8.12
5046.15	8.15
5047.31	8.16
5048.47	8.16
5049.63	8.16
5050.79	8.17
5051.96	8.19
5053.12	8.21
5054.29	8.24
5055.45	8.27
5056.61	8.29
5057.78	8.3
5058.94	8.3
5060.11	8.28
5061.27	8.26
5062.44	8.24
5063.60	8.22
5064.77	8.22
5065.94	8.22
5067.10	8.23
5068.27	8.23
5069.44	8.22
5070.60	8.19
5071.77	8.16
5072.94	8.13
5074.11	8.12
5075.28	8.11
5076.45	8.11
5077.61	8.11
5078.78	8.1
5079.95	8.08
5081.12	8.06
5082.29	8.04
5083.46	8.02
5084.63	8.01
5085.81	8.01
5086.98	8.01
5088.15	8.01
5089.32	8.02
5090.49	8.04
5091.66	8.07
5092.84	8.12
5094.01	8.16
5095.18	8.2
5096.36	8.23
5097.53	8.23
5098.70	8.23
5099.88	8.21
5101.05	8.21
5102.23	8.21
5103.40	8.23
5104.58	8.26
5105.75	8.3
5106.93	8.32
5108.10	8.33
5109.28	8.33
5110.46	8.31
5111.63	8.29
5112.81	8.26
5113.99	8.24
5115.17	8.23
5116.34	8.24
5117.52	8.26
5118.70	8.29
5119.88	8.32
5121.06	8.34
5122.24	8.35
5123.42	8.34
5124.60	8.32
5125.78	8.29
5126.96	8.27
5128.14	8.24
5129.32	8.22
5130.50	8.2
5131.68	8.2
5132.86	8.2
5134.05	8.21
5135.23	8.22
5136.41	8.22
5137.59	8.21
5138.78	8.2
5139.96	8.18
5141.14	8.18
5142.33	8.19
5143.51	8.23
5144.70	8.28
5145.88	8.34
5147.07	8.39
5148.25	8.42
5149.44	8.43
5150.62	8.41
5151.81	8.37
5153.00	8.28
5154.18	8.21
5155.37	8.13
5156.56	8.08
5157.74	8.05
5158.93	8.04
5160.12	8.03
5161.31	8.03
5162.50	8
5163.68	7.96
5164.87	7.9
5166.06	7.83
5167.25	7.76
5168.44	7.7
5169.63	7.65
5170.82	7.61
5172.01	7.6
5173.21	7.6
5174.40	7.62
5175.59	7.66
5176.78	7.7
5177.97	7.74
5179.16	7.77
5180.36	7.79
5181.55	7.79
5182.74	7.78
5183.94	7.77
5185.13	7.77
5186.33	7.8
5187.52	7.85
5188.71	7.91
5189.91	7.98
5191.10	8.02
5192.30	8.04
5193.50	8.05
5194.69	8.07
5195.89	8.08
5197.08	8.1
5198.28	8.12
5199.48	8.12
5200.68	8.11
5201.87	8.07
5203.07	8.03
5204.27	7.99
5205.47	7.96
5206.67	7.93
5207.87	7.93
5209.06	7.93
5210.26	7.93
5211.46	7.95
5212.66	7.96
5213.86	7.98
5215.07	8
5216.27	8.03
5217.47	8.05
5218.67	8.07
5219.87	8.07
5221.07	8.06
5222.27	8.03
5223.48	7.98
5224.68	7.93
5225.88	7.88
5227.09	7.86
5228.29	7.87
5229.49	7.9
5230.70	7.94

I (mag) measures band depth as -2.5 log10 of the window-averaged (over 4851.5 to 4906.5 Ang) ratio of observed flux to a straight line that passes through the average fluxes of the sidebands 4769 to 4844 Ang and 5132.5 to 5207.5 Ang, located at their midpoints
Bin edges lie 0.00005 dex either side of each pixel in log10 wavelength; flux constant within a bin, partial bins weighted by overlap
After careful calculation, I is 0.08 mag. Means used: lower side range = 8.6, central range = 7.9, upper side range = 8.01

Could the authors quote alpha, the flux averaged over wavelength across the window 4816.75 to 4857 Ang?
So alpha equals 8.52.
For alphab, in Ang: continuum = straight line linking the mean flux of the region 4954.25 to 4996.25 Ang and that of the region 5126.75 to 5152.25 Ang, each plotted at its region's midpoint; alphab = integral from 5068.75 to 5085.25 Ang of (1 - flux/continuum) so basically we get 0.4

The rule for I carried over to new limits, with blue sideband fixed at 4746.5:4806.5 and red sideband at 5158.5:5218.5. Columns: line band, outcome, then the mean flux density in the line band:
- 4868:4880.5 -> 0.09 mag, 7.78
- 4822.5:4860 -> 0.02 mag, 8.39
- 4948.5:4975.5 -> -0.02 mag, 8.45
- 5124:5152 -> -0.04 mag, 8.27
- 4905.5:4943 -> 0.01 mag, 8.35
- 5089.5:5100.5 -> -0.01 mag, 8.16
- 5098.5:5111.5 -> -0.03 mag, 8.27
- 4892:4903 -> 0.00 mag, 8.43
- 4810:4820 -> -0.02 mag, 8.75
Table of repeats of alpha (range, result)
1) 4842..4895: 7.89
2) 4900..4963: 8.36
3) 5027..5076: 8.22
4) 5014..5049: 8.24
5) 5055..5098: 8.15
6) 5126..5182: 8.05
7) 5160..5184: 7.77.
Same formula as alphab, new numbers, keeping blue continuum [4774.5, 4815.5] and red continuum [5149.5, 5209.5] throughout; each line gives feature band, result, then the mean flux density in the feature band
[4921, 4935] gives 0.1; 8.33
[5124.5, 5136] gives -0.3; 8.24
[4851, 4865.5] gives 1.9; 7.37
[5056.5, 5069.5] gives -0.2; 8.25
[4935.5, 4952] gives 0.2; 8.21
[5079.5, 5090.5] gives 0.1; 8.03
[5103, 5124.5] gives -0.6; 8.29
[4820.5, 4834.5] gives -0.2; 8.63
